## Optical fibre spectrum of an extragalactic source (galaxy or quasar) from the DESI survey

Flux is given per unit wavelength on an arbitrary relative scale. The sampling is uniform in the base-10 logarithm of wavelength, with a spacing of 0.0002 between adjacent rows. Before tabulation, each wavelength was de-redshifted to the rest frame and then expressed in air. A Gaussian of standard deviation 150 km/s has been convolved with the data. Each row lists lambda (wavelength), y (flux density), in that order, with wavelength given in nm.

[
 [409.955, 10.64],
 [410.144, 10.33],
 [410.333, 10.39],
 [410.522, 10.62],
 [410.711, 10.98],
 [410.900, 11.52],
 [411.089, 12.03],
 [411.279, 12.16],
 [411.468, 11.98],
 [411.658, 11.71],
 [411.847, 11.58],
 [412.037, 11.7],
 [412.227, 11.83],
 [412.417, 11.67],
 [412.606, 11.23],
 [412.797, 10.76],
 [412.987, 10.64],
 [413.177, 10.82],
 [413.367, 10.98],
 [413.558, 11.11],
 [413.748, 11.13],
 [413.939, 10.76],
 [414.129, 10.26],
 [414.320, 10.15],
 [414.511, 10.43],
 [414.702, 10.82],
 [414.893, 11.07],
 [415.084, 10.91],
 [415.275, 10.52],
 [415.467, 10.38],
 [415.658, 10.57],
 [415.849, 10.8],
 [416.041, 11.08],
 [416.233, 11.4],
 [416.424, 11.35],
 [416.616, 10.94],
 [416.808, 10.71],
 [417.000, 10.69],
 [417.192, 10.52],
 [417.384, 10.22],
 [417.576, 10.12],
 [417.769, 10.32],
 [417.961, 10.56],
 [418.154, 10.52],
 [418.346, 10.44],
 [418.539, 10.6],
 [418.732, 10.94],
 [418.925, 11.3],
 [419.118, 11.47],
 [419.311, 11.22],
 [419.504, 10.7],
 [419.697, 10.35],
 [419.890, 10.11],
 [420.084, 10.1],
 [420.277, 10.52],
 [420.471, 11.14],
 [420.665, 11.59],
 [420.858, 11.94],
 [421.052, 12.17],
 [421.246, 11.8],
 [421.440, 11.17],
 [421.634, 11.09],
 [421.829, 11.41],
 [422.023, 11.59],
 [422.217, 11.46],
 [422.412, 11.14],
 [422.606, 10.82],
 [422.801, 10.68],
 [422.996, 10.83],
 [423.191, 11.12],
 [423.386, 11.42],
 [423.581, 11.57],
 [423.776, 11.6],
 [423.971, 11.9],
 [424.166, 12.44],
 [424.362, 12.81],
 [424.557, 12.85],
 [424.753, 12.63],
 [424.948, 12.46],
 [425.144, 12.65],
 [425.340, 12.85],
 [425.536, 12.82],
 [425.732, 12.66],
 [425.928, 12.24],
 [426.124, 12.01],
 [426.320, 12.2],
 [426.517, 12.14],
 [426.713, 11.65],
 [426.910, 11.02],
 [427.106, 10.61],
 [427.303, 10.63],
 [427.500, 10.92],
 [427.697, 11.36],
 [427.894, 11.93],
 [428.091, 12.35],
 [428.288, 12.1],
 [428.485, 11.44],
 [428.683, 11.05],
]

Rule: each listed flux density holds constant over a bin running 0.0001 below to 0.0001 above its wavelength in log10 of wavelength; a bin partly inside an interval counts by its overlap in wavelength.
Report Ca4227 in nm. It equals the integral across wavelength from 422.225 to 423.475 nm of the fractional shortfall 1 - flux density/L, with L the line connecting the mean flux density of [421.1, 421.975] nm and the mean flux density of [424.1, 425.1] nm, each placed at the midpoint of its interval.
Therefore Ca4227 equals 0.10 nm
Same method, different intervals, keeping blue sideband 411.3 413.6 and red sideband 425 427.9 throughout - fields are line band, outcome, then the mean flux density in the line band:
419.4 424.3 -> 0.19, 11.2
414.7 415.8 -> 0.07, 10.7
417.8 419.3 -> 0.10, 10.8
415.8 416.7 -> 0.03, 11.1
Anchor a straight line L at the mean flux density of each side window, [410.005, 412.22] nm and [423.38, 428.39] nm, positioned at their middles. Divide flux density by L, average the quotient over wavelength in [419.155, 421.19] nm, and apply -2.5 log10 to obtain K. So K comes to 0.07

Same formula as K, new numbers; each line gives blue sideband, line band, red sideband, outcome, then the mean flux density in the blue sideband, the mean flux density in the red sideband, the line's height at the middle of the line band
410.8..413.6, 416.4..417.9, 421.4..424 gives 0.078 mag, 11.5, 11.3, 11.4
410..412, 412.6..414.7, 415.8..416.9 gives 0.046 mag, 11.3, 11.1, 11.2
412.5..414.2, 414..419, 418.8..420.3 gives 0.013 mag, 10.9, 10.7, 10.8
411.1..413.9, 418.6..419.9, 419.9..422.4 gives 0.038 mag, 11.4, 11.3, 11.3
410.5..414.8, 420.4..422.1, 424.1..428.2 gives 0.017 mag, 11.2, 12.1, 11.7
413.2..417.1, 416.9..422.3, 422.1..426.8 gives 0.042 mag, 10.8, 12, 11.4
